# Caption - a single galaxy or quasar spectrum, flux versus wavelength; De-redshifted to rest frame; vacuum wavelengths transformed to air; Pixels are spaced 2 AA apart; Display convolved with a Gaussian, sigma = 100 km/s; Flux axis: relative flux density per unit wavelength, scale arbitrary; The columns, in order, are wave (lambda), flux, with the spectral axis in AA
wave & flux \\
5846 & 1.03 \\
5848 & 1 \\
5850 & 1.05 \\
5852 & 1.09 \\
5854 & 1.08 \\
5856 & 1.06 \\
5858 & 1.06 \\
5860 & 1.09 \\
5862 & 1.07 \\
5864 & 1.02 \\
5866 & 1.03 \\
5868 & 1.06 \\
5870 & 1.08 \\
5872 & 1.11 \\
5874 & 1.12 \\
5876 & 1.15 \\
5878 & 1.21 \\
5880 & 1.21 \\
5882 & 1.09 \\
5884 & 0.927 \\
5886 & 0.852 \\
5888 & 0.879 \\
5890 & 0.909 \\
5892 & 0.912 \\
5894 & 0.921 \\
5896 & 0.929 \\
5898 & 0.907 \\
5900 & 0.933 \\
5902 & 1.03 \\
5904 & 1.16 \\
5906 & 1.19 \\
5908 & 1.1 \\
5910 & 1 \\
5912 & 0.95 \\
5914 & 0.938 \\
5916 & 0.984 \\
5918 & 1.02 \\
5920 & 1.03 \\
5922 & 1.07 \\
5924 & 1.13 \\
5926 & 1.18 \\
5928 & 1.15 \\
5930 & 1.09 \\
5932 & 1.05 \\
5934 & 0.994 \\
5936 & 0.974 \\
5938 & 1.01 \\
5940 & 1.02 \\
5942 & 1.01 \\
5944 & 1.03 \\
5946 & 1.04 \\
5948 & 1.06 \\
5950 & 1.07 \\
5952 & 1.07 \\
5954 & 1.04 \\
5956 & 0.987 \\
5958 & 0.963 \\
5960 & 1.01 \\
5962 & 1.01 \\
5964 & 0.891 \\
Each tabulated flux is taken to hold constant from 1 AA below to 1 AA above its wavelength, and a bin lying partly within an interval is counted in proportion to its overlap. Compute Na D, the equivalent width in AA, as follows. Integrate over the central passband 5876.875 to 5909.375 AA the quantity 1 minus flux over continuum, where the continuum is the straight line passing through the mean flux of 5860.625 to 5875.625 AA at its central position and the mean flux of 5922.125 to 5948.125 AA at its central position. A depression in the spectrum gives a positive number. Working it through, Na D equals 1.7 AA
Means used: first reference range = 1.07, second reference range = 1.06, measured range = 1.01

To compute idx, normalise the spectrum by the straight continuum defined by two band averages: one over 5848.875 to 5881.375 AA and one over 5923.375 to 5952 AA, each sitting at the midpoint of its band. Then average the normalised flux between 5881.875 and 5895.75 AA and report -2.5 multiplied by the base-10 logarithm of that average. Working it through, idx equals 0.18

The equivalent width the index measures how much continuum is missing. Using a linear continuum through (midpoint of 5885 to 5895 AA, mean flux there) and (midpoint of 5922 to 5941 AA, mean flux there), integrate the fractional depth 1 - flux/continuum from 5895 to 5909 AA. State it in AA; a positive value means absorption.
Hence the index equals -1.3 AA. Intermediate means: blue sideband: 0.895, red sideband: 1.07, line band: 1.04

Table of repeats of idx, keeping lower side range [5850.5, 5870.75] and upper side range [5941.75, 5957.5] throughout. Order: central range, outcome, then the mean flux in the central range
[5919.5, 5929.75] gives -0.07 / 1.11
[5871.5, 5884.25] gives -0.07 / 1.13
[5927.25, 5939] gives 0.00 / 1.04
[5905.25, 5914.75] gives 0.02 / 1.03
